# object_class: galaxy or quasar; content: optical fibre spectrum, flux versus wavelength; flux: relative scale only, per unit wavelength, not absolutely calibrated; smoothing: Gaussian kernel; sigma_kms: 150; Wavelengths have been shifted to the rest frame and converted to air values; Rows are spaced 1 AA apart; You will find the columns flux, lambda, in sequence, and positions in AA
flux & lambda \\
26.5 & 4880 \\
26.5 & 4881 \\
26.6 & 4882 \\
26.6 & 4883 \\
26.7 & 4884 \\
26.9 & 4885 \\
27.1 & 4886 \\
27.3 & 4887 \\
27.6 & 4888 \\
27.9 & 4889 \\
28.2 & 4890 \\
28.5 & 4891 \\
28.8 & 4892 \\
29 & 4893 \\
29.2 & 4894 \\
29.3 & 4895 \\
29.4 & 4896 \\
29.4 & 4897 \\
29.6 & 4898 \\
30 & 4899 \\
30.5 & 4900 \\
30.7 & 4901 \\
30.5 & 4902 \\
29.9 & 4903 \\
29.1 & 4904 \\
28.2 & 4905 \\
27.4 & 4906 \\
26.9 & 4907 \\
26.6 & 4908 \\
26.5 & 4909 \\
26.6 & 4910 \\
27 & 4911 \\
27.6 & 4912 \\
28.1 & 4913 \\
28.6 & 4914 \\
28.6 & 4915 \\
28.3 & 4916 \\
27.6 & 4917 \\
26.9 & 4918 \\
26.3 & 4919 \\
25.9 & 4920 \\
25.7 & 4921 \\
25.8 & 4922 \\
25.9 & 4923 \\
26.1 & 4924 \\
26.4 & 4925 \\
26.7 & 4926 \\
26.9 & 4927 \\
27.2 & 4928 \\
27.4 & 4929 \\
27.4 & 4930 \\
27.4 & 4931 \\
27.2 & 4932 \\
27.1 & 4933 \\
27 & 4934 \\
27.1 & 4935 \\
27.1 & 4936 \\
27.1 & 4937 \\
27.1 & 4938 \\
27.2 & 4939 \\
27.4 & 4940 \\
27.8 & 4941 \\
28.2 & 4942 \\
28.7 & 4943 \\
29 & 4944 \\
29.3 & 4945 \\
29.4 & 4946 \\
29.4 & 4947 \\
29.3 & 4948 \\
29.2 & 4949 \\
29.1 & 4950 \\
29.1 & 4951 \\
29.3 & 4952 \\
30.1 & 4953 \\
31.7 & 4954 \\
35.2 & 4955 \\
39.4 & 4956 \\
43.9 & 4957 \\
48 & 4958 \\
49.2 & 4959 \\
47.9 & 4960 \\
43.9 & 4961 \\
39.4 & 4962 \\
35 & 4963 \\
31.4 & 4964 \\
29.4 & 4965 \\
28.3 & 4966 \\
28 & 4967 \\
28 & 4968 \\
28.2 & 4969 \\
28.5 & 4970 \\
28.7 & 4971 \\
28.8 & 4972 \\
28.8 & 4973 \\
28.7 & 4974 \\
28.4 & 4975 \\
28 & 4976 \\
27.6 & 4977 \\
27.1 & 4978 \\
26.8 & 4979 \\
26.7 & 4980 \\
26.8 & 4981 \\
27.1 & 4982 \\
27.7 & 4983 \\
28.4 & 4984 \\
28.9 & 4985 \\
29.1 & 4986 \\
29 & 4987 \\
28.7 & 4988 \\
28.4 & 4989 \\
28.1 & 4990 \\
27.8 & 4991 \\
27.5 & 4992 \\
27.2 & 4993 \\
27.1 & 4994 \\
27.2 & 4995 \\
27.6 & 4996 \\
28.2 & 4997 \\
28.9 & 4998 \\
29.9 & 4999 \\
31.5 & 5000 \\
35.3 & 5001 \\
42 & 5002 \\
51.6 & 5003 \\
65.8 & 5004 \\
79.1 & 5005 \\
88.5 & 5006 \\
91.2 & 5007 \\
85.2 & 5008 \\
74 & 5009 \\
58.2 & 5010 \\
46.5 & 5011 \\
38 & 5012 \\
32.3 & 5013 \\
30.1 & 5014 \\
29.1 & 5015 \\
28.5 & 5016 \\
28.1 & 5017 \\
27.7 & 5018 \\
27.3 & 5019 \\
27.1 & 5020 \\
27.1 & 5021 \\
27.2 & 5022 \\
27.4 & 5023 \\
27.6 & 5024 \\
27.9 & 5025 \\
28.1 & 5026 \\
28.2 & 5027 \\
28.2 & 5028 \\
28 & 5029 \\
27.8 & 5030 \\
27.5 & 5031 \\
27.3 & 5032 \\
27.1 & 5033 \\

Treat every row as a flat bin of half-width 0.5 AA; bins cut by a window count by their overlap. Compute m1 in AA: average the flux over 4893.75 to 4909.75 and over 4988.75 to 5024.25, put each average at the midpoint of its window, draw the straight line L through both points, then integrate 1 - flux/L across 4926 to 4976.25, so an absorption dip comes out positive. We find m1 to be 4.8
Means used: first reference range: 28.9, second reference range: 40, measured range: 30.9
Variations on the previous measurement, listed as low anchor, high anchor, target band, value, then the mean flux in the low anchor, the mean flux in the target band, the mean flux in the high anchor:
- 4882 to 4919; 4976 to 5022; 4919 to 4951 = 3.95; 28.2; 27.5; 37.3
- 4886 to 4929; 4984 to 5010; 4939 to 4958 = 1.95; 27.9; 31.2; 42.7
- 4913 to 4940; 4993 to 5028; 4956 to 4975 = -0.97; 27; 34.6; 40.2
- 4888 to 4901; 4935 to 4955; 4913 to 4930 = 1.19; 29.2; 26.9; 28.8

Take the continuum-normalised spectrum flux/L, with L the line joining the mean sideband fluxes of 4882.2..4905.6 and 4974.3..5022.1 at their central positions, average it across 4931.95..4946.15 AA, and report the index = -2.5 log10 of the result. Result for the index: 0.16 mag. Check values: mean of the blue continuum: 28.7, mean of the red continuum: 36.9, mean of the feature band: 27.8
